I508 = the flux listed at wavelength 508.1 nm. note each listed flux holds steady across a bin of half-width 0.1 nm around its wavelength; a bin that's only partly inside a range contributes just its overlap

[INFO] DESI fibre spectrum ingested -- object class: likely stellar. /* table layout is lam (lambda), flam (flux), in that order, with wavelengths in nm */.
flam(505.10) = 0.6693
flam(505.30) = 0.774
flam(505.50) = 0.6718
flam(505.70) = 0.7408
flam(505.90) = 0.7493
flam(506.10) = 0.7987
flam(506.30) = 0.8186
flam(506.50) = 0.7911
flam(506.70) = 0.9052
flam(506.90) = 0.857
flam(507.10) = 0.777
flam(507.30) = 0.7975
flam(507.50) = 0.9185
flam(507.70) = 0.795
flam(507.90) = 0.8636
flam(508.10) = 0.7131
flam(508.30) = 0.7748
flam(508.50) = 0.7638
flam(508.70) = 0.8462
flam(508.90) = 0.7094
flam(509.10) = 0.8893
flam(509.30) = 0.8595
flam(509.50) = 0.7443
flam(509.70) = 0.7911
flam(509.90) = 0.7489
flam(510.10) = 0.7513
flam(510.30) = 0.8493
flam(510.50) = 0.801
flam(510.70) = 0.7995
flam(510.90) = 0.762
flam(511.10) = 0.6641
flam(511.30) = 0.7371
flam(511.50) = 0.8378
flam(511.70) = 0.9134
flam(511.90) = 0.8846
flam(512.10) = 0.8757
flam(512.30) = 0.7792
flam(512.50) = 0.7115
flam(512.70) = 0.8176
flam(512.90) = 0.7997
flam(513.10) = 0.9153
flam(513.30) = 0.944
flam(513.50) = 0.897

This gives 0.7131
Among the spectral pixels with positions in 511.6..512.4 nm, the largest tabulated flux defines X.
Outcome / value 0.9134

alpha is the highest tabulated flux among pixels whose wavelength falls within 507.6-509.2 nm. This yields 0.8893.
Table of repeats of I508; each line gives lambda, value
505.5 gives 0.6718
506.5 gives 0.7911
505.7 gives 0.7408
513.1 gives 0.9153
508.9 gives 0.7094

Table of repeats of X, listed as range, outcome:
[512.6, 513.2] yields 0.9153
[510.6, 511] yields 0.7995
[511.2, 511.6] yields 0.8378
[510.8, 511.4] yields 0.762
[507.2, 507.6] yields 0.9185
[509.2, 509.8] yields 0.8595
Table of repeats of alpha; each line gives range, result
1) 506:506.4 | 0.8186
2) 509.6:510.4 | 0.8493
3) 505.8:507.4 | 0.9052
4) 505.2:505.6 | 0.774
